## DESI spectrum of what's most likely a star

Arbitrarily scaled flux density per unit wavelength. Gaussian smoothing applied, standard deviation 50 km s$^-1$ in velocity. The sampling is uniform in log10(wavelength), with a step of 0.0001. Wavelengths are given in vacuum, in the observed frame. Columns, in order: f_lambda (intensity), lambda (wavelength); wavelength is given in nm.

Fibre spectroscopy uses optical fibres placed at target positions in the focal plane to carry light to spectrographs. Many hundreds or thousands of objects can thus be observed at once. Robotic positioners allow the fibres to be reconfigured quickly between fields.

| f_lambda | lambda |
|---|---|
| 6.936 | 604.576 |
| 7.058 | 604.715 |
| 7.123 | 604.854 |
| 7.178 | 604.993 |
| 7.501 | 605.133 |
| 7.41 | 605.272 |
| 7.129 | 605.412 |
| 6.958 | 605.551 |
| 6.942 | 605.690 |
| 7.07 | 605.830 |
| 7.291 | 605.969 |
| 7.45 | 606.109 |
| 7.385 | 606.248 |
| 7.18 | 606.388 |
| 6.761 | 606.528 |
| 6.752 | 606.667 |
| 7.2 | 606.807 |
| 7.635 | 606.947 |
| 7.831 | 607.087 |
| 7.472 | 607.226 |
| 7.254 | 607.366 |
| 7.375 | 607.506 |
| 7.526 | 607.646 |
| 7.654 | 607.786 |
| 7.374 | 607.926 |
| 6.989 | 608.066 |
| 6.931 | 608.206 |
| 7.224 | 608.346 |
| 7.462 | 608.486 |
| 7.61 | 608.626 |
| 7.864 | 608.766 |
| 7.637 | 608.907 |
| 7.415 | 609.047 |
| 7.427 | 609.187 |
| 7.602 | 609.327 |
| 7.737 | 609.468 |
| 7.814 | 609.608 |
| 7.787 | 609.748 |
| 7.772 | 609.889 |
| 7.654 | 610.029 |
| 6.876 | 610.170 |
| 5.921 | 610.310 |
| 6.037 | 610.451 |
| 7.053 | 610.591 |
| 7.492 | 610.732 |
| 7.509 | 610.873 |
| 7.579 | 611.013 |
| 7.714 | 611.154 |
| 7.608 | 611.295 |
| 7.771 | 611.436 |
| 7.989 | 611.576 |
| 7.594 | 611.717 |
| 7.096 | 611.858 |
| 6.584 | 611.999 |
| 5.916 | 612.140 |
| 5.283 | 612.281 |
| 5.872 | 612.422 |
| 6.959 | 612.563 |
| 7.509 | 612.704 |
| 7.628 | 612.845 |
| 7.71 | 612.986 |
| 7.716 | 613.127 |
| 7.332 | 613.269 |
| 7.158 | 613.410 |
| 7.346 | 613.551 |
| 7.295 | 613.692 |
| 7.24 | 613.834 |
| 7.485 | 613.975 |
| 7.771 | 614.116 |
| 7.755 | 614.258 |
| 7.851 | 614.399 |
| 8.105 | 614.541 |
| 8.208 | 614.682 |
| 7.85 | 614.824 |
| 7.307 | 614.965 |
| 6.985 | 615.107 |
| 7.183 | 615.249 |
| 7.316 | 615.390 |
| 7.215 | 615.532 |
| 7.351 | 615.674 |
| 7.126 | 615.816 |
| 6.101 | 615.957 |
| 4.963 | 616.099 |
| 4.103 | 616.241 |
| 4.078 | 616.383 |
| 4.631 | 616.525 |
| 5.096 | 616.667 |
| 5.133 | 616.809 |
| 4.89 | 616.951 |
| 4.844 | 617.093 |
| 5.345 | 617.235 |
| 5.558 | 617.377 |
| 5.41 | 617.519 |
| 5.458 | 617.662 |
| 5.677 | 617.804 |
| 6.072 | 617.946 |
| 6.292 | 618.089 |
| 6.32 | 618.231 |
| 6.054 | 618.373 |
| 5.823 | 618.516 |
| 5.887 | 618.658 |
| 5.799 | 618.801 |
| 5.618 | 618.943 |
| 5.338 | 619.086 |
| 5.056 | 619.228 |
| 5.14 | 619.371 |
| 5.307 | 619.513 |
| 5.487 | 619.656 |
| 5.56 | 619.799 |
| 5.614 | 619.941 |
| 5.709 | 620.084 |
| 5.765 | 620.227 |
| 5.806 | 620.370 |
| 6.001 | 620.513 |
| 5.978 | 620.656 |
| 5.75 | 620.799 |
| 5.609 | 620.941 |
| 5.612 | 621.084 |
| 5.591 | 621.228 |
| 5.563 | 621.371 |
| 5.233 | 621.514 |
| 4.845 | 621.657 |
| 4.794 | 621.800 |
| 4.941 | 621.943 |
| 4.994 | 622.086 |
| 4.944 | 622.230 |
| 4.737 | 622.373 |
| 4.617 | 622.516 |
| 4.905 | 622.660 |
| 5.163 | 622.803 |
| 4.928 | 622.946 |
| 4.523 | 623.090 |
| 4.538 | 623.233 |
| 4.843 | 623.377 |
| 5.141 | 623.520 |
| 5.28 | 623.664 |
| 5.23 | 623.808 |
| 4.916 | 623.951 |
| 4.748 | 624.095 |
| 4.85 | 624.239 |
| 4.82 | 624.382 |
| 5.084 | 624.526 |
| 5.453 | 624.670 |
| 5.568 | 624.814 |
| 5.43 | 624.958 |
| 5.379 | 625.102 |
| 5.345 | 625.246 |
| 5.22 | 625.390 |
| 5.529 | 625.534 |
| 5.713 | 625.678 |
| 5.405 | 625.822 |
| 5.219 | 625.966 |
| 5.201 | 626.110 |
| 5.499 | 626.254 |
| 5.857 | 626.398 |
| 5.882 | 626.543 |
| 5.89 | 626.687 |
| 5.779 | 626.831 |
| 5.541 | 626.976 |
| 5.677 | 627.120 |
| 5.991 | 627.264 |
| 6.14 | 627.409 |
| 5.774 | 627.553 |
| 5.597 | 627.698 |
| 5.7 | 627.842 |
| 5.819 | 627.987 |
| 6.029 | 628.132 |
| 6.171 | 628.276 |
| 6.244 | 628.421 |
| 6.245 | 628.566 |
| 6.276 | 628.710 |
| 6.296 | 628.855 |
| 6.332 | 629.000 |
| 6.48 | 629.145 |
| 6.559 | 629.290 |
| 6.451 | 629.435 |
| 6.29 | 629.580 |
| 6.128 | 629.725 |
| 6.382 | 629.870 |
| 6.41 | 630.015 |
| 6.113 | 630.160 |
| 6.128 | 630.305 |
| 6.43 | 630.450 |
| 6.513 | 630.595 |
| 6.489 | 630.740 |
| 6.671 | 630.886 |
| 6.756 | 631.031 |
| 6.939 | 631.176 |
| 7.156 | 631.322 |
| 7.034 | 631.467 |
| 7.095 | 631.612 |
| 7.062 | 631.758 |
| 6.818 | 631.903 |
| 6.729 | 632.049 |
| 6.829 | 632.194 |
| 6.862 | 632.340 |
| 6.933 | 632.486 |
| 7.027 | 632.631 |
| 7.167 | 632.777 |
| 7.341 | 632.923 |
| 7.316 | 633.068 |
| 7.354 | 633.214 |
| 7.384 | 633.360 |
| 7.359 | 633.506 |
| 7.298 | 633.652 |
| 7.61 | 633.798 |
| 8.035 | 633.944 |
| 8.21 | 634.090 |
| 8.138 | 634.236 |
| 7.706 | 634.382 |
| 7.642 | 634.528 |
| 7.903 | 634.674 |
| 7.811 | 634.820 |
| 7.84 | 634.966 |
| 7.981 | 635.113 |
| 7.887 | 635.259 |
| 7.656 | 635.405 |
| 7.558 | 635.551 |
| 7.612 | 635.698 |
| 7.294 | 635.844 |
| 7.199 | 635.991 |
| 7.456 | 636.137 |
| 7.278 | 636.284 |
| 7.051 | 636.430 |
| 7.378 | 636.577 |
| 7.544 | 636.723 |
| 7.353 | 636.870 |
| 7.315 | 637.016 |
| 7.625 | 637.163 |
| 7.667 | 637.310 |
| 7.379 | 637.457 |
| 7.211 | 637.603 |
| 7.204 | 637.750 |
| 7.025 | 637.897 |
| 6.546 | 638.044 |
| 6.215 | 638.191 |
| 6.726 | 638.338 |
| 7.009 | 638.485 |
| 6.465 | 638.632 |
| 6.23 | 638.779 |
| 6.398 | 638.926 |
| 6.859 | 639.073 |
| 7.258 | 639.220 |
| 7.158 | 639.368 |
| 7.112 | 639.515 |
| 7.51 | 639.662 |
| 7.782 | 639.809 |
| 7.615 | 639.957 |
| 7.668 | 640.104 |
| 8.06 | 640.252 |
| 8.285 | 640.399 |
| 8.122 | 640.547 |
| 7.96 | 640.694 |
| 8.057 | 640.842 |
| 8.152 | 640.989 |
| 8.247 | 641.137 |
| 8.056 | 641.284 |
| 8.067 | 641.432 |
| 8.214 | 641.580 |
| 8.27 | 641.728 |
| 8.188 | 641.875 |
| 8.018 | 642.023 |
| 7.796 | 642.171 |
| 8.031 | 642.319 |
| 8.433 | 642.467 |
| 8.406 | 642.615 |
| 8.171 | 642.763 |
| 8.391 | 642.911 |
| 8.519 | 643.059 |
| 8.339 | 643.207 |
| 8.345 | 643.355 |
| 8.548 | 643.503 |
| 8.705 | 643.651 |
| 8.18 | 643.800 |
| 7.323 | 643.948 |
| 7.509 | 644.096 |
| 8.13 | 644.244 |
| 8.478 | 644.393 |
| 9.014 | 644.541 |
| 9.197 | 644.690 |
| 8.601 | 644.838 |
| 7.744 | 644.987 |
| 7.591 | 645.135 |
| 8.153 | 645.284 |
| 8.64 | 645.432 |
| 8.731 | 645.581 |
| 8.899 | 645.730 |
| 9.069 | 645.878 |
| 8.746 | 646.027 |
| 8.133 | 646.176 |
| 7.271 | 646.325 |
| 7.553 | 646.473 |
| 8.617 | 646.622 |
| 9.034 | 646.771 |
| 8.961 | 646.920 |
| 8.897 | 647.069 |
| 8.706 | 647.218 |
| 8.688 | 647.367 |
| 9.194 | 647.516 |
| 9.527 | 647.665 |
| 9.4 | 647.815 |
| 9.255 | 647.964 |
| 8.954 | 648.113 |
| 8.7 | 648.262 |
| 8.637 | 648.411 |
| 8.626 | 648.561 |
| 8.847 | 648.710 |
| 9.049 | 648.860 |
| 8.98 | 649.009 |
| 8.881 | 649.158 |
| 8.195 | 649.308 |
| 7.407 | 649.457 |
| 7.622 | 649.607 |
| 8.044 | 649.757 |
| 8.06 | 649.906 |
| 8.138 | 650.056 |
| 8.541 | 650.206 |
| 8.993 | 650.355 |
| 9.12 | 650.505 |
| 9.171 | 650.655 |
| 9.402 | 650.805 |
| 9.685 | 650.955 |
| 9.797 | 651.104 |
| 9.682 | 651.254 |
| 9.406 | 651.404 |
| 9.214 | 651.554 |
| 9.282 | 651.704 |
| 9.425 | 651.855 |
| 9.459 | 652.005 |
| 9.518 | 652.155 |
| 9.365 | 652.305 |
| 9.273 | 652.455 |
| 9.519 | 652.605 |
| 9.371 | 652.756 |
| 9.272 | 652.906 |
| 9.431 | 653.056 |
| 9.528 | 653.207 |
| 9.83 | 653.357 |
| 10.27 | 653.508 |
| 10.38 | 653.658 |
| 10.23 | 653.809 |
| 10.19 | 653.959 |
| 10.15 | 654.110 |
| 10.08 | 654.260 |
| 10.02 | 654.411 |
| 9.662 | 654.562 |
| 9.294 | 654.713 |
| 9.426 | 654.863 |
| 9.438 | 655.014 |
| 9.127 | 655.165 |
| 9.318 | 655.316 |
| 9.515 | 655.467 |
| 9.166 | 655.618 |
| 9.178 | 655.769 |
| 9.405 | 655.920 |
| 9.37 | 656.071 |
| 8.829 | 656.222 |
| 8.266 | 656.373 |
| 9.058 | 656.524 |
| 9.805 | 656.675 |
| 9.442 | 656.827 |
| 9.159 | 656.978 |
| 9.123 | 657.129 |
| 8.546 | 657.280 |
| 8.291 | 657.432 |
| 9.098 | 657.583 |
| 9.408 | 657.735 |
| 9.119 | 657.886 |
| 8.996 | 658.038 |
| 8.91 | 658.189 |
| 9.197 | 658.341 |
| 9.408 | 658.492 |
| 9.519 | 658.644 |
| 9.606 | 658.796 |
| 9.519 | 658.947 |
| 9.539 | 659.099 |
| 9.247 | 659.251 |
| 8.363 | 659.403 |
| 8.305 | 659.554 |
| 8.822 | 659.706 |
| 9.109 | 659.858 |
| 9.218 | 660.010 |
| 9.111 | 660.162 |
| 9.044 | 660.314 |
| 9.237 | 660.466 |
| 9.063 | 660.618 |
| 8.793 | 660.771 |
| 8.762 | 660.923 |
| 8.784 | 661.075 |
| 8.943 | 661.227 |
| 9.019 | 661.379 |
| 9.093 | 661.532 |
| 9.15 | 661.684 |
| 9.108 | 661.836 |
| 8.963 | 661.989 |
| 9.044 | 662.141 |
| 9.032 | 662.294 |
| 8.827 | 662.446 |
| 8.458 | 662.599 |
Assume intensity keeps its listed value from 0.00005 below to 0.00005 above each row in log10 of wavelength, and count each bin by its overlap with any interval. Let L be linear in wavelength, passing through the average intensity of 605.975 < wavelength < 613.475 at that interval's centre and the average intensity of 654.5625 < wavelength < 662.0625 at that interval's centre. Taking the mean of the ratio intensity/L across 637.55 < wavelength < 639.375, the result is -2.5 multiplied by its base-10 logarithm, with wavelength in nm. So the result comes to 0.23 mag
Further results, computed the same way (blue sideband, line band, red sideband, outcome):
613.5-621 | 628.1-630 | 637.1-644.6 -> 0.102 mag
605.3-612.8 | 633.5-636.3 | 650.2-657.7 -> 0.107 mag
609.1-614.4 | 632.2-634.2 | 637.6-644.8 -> 0.040 mag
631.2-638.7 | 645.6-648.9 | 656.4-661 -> -0.067 mag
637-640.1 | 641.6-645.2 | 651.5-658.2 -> -0.066 mag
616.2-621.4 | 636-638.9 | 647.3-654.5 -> 0.083 mag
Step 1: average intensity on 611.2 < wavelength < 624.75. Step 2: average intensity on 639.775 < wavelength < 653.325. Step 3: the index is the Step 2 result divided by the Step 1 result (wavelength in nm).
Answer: 1.44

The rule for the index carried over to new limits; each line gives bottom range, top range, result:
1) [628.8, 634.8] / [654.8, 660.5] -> 1.31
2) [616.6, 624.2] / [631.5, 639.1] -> 1.36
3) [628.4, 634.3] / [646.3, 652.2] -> 1.29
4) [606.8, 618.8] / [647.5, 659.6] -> 1.34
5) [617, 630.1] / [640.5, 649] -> 1.52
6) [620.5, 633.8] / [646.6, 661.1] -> 1.54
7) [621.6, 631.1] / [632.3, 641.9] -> 1.33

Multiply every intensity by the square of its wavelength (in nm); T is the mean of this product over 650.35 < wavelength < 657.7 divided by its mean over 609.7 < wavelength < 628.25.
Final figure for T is 1.8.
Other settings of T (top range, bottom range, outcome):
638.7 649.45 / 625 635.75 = 1.30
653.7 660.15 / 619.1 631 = 1.83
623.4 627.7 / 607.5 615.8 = 0.77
